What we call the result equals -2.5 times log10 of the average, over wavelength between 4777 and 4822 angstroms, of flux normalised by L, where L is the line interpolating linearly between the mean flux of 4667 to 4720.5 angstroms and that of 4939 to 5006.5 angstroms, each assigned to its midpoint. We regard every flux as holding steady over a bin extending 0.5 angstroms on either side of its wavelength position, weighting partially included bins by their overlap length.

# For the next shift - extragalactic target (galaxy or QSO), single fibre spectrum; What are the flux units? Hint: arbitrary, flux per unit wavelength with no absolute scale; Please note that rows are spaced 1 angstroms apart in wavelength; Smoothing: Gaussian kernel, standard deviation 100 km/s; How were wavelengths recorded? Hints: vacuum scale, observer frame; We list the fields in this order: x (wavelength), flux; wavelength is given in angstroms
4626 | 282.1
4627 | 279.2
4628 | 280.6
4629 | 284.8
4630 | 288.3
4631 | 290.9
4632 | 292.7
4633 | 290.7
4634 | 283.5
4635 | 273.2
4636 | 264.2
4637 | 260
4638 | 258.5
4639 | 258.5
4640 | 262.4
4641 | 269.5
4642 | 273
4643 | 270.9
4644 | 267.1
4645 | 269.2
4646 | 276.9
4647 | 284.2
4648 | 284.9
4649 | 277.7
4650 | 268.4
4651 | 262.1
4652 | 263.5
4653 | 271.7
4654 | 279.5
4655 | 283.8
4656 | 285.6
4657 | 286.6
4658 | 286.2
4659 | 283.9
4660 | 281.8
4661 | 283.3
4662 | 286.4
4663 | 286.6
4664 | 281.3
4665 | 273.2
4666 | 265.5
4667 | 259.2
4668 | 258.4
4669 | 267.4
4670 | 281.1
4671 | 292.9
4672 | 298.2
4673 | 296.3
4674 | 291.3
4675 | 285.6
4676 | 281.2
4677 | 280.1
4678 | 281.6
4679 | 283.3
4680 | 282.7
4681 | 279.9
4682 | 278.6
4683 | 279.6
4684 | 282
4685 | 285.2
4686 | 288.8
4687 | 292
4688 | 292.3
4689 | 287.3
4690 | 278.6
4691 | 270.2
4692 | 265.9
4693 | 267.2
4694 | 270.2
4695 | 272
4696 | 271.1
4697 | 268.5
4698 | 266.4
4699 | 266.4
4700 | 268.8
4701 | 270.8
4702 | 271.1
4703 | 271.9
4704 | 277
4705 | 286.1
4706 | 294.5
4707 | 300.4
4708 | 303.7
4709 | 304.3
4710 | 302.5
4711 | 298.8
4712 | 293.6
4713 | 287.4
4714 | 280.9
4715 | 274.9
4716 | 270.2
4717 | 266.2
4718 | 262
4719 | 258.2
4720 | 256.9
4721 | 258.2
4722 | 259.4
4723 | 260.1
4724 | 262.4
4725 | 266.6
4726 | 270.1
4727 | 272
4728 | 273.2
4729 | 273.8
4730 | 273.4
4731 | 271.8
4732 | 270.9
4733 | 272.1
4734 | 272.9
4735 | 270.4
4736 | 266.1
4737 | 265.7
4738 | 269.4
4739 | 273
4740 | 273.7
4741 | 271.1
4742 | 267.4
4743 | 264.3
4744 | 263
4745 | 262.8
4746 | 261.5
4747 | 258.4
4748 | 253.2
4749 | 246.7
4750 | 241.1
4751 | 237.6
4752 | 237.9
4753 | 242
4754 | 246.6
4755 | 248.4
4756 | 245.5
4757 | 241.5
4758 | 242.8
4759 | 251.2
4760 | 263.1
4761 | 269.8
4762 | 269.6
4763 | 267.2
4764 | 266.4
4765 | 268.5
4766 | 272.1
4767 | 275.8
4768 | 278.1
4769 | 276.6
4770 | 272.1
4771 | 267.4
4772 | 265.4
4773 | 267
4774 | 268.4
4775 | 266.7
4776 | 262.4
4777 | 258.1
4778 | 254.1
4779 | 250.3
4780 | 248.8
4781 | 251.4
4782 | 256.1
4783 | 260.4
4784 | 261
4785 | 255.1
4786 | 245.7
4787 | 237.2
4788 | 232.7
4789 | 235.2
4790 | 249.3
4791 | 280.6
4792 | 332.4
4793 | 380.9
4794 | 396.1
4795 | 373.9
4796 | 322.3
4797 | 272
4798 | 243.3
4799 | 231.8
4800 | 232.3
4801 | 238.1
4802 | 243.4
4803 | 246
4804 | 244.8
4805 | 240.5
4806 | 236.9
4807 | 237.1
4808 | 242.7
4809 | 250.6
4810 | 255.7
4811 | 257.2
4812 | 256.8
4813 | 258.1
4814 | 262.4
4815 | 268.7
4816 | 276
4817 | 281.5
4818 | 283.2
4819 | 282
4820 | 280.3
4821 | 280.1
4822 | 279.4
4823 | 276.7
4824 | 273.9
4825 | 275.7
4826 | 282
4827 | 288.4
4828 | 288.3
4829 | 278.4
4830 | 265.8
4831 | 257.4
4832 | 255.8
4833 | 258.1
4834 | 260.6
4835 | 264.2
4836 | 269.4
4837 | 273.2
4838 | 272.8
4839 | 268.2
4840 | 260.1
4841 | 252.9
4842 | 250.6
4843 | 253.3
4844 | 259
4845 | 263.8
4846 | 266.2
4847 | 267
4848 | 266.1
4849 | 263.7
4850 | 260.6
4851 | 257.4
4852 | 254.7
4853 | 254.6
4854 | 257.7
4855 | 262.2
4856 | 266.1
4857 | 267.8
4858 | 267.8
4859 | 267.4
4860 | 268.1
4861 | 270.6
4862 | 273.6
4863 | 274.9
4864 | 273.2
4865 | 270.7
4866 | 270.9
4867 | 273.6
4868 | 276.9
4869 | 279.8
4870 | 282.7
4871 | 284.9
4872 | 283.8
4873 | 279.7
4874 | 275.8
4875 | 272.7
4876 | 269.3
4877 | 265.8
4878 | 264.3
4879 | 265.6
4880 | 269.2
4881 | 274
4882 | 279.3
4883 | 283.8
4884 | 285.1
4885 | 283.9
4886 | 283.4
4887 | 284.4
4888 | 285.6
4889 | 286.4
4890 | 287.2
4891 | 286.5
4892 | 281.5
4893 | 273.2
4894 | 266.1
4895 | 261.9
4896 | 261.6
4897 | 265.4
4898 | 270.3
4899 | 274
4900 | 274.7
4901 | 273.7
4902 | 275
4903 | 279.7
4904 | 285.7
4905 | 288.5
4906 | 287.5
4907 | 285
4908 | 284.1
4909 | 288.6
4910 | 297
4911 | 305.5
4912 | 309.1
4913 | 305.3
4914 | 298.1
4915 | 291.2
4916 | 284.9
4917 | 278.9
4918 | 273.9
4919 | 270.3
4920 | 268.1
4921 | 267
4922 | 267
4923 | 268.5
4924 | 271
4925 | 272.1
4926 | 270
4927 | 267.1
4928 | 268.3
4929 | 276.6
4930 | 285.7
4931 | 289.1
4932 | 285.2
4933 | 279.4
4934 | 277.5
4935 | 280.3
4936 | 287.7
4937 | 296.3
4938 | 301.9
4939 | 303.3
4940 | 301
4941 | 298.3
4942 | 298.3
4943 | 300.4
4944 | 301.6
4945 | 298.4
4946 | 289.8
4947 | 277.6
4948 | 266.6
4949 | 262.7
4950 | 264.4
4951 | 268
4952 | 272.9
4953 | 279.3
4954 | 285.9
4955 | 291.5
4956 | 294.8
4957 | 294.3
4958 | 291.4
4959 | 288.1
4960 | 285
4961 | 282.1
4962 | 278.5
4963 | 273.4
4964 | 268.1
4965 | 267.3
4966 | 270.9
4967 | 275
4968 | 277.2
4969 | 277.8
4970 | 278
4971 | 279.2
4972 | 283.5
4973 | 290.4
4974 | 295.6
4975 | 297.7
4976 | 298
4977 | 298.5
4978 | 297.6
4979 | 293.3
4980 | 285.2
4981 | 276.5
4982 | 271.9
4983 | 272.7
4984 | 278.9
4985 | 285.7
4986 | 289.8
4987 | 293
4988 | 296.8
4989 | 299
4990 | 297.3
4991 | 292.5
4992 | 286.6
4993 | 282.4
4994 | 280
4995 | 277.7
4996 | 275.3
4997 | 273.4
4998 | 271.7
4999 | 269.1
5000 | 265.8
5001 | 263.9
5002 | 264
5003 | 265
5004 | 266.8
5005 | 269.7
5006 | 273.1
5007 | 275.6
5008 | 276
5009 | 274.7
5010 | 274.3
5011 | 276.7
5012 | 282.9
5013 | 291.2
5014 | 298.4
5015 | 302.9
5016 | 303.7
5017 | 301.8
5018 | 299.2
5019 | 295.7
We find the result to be 0.06 mag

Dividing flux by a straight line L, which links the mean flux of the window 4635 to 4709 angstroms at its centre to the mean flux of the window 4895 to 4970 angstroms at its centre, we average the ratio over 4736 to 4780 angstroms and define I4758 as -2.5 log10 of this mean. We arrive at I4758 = 0.07 mag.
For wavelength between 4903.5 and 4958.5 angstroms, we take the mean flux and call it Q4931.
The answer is 285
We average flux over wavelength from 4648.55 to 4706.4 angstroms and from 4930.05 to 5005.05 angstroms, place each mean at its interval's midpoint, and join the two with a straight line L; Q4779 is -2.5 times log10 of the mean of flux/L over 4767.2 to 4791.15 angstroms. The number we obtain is 0.09 mag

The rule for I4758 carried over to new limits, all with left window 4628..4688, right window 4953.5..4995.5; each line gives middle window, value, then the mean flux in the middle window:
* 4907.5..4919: -0.03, 291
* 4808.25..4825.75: 0.05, 270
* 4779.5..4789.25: 0.13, 249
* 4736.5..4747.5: 0.06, 266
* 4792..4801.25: -0.08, 302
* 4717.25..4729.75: 0.06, 265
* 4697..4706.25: 0.02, 274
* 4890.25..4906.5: 0.03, 276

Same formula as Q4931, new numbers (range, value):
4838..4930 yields 274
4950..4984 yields 283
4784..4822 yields 269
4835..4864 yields 264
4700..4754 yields 270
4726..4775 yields 263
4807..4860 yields 266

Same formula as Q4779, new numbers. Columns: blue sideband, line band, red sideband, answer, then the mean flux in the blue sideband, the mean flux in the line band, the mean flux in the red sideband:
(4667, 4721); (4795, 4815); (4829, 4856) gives 0.048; 280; 255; 262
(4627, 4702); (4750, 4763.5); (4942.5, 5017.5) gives 0.116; 277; 251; 282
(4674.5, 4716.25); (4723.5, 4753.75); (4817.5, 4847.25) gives 0.057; 281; 263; 270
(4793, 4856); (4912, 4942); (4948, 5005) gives -0.025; 268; 283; 281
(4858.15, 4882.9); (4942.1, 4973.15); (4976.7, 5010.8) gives -0.013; 274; 281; 280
